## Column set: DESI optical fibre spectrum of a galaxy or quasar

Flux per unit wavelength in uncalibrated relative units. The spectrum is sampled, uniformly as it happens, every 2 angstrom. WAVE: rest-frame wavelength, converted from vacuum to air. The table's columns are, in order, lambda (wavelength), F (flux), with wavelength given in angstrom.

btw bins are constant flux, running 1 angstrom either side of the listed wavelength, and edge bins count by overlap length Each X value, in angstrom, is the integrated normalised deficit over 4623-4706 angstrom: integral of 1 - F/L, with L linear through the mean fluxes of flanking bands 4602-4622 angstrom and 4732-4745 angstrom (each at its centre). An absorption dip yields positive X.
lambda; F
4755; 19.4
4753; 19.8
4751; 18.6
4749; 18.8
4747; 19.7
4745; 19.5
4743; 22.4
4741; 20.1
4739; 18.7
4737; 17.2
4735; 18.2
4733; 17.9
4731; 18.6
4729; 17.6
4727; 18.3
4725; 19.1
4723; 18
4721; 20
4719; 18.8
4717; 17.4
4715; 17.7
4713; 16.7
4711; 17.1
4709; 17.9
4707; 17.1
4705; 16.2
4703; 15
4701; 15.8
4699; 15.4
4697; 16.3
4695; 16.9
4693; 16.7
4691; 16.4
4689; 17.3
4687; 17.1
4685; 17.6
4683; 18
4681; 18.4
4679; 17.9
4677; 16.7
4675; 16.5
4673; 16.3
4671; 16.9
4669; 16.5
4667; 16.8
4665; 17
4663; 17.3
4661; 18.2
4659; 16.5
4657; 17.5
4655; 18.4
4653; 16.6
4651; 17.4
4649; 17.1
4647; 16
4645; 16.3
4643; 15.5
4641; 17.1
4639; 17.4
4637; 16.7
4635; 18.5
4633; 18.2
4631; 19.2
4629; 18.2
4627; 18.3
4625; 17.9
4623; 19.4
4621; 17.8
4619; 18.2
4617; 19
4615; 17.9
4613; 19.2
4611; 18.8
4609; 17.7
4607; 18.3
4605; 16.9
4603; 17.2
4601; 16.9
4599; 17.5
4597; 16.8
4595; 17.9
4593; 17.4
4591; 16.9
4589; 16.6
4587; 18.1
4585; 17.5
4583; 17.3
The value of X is 6.33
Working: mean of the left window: 18.1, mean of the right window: 19.1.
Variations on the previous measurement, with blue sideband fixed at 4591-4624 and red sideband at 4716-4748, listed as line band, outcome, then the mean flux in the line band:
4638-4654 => 1.33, 16.7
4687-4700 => 1.40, 16.5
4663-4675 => 1.07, 16.7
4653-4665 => 0.55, 17.4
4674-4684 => 0.51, 17.5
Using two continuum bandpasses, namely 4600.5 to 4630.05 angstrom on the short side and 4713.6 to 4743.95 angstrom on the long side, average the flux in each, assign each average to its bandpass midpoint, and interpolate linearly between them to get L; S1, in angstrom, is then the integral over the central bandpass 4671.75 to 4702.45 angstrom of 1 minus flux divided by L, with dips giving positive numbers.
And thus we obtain 2.6 angstrom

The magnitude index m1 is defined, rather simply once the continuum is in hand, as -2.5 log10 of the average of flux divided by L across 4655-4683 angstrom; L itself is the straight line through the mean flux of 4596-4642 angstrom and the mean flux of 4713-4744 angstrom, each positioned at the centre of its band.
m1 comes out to 0.065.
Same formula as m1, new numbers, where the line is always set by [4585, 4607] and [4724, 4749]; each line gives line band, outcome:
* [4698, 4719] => 0.12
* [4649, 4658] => 0.03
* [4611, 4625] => -0.06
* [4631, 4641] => 0.00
